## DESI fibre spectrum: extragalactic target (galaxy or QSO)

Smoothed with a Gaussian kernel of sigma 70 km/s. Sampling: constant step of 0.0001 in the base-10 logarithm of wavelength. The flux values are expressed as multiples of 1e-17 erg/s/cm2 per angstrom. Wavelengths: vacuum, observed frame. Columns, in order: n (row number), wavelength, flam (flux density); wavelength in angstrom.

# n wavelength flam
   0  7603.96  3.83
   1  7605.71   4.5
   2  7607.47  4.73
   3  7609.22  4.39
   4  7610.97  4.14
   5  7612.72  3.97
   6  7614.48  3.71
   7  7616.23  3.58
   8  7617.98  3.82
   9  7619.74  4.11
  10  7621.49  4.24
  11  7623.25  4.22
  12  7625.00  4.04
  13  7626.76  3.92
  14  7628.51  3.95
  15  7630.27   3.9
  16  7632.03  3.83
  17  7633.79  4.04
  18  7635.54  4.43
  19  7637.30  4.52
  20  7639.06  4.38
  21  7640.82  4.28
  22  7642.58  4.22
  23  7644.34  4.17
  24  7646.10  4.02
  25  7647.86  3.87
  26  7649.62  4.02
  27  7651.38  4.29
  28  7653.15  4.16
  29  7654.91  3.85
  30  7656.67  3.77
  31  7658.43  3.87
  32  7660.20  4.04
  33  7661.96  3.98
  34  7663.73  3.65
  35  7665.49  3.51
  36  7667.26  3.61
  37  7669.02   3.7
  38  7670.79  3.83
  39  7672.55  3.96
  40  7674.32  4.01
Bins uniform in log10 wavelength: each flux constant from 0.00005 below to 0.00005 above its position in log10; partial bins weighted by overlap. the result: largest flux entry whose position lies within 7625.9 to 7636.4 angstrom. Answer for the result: 4.43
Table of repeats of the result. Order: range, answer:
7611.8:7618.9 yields 3.97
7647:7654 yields 4.29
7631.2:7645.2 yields 4.52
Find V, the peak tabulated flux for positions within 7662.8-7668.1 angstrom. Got 3.65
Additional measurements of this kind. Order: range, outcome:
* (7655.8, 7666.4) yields 4.04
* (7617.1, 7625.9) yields 4.24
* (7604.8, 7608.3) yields 4.73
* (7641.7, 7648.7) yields 4.22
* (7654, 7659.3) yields 3.87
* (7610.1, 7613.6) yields 4.14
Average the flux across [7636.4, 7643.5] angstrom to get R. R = 4.35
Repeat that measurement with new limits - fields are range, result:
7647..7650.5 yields 3.95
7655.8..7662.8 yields 3.92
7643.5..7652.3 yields 4.07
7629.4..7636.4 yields 4.05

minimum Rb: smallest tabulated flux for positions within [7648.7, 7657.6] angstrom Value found 3.77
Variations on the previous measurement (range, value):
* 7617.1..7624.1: 3.82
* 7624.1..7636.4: 3.83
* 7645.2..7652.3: 3.87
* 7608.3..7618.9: 3.58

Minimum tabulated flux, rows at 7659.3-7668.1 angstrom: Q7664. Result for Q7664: 3.51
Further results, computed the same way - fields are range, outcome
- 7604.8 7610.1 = 4.39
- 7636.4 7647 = 4.02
